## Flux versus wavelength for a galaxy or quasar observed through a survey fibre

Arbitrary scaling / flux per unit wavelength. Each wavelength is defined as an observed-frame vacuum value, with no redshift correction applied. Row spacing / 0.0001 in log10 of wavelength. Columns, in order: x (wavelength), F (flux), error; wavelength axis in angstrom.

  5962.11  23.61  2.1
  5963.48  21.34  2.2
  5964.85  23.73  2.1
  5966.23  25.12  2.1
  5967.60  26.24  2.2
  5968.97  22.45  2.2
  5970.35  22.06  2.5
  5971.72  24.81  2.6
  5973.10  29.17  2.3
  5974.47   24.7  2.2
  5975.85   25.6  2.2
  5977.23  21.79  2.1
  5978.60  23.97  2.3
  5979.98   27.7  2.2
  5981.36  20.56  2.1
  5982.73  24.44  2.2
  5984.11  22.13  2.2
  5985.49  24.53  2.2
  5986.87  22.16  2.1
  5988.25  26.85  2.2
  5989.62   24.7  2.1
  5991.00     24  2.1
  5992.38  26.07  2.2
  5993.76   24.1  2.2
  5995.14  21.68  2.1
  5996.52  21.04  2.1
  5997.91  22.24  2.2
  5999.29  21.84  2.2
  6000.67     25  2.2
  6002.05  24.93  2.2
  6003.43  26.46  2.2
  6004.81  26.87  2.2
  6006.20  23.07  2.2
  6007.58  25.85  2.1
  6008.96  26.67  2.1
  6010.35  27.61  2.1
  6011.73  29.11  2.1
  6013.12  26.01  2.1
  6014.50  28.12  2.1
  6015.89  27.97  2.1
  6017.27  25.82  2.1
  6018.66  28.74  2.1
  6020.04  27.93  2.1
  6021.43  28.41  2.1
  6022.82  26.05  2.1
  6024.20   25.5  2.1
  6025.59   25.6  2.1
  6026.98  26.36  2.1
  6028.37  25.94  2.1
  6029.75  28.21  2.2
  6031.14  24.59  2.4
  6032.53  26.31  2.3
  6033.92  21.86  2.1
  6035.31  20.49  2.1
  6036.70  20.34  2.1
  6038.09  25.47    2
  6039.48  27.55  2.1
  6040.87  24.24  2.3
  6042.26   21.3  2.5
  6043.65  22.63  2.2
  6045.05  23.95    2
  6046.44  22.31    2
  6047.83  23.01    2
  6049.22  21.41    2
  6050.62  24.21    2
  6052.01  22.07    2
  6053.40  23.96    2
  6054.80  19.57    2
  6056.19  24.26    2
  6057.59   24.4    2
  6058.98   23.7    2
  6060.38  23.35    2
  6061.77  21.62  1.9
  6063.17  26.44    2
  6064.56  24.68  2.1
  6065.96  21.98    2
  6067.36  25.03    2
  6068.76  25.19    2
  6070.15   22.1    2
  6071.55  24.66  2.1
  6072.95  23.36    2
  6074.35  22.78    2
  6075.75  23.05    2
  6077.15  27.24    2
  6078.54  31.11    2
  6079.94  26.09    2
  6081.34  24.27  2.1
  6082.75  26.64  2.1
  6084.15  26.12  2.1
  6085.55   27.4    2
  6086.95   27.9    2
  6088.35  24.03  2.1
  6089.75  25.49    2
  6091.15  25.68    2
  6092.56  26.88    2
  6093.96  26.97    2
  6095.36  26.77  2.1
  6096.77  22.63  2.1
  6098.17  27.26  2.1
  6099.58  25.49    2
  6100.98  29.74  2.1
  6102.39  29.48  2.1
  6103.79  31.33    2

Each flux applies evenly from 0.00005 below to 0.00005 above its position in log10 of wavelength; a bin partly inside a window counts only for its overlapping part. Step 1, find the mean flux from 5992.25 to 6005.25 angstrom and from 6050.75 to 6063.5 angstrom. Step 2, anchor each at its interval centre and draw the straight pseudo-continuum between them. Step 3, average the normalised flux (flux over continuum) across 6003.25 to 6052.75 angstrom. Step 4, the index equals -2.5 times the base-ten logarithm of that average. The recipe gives -0.07 mag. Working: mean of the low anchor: 23.9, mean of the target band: 25.2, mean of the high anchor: 23.2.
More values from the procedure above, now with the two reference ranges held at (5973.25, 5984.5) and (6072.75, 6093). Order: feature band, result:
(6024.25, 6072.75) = 0.07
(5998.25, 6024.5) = -0.07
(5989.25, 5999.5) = 0.06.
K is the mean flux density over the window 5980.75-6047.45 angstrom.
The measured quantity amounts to 24.9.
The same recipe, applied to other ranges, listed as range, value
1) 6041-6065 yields 23.1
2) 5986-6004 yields 23.9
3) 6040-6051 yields 22.9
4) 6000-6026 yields 26.6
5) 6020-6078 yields 24.1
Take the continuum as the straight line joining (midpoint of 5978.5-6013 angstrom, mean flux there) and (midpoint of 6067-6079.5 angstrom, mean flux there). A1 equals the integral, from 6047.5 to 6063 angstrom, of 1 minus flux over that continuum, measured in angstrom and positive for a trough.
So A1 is 1.2 angstrom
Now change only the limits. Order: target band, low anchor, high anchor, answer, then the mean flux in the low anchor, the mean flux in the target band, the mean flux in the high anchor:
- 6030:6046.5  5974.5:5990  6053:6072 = 0.11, 24.1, 23.6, 23.6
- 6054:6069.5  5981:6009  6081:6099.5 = 1.08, 24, 23.7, 26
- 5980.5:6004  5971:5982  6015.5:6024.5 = 1.82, 24.8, 23.7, 27.3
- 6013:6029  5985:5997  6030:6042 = -1.99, 24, 26.9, 23.9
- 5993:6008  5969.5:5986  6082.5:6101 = 0.47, 24.3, 23.9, 26.2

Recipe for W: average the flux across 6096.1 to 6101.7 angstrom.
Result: 26.3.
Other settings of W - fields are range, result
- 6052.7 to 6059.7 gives 23.2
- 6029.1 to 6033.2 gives 26.3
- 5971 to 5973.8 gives 27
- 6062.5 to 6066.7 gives 24.4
